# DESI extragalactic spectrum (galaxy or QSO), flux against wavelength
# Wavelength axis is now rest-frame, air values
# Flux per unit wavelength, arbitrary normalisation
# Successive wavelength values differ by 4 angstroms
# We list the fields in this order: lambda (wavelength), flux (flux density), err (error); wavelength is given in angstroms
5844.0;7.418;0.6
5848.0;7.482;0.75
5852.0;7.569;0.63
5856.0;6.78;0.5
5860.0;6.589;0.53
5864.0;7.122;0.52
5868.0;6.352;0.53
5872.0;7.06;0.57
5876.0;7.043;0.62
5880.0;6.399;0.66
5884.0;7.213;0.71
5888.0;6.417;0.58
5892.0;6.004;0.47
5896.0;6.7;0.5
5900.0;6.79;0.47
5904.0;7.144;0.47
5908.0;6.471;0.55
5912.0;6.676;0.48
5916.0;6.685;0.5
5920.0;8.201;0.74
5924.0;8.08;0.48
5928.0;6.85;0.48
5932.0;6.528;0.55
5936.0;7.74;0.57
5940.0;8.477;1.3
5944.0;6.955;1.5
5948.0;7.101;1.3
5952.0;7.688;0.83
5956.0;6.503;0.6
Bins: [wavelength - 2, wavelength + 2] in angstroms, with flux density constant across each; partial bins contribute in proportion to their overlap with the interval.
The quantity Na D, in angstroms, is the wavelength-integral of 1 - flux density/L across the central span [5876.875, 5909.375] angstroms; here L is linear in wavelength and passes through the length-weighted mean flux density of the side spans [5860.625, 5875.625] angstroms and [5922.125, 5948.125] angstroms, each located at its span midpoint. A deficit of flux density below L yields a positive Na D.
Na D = 1.8 angstroms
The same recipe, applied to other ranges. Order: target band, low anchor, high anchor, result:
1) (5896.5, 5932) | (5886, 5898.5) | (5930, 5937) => -1.7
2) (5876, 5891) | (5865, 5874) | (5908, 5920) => 0.3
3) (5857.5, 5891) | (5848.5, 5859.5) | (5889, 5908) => 0.7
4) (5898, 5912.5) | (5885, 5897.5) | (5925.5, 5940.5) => -0.1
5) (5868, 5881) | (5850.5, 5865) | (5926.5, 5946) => 0.5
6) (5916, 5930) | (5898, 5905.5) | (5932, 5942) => -0.2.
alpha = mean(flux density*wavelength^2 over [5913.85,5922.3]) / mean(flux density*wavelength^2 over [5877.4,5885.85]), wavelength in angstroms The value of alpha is 1.11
